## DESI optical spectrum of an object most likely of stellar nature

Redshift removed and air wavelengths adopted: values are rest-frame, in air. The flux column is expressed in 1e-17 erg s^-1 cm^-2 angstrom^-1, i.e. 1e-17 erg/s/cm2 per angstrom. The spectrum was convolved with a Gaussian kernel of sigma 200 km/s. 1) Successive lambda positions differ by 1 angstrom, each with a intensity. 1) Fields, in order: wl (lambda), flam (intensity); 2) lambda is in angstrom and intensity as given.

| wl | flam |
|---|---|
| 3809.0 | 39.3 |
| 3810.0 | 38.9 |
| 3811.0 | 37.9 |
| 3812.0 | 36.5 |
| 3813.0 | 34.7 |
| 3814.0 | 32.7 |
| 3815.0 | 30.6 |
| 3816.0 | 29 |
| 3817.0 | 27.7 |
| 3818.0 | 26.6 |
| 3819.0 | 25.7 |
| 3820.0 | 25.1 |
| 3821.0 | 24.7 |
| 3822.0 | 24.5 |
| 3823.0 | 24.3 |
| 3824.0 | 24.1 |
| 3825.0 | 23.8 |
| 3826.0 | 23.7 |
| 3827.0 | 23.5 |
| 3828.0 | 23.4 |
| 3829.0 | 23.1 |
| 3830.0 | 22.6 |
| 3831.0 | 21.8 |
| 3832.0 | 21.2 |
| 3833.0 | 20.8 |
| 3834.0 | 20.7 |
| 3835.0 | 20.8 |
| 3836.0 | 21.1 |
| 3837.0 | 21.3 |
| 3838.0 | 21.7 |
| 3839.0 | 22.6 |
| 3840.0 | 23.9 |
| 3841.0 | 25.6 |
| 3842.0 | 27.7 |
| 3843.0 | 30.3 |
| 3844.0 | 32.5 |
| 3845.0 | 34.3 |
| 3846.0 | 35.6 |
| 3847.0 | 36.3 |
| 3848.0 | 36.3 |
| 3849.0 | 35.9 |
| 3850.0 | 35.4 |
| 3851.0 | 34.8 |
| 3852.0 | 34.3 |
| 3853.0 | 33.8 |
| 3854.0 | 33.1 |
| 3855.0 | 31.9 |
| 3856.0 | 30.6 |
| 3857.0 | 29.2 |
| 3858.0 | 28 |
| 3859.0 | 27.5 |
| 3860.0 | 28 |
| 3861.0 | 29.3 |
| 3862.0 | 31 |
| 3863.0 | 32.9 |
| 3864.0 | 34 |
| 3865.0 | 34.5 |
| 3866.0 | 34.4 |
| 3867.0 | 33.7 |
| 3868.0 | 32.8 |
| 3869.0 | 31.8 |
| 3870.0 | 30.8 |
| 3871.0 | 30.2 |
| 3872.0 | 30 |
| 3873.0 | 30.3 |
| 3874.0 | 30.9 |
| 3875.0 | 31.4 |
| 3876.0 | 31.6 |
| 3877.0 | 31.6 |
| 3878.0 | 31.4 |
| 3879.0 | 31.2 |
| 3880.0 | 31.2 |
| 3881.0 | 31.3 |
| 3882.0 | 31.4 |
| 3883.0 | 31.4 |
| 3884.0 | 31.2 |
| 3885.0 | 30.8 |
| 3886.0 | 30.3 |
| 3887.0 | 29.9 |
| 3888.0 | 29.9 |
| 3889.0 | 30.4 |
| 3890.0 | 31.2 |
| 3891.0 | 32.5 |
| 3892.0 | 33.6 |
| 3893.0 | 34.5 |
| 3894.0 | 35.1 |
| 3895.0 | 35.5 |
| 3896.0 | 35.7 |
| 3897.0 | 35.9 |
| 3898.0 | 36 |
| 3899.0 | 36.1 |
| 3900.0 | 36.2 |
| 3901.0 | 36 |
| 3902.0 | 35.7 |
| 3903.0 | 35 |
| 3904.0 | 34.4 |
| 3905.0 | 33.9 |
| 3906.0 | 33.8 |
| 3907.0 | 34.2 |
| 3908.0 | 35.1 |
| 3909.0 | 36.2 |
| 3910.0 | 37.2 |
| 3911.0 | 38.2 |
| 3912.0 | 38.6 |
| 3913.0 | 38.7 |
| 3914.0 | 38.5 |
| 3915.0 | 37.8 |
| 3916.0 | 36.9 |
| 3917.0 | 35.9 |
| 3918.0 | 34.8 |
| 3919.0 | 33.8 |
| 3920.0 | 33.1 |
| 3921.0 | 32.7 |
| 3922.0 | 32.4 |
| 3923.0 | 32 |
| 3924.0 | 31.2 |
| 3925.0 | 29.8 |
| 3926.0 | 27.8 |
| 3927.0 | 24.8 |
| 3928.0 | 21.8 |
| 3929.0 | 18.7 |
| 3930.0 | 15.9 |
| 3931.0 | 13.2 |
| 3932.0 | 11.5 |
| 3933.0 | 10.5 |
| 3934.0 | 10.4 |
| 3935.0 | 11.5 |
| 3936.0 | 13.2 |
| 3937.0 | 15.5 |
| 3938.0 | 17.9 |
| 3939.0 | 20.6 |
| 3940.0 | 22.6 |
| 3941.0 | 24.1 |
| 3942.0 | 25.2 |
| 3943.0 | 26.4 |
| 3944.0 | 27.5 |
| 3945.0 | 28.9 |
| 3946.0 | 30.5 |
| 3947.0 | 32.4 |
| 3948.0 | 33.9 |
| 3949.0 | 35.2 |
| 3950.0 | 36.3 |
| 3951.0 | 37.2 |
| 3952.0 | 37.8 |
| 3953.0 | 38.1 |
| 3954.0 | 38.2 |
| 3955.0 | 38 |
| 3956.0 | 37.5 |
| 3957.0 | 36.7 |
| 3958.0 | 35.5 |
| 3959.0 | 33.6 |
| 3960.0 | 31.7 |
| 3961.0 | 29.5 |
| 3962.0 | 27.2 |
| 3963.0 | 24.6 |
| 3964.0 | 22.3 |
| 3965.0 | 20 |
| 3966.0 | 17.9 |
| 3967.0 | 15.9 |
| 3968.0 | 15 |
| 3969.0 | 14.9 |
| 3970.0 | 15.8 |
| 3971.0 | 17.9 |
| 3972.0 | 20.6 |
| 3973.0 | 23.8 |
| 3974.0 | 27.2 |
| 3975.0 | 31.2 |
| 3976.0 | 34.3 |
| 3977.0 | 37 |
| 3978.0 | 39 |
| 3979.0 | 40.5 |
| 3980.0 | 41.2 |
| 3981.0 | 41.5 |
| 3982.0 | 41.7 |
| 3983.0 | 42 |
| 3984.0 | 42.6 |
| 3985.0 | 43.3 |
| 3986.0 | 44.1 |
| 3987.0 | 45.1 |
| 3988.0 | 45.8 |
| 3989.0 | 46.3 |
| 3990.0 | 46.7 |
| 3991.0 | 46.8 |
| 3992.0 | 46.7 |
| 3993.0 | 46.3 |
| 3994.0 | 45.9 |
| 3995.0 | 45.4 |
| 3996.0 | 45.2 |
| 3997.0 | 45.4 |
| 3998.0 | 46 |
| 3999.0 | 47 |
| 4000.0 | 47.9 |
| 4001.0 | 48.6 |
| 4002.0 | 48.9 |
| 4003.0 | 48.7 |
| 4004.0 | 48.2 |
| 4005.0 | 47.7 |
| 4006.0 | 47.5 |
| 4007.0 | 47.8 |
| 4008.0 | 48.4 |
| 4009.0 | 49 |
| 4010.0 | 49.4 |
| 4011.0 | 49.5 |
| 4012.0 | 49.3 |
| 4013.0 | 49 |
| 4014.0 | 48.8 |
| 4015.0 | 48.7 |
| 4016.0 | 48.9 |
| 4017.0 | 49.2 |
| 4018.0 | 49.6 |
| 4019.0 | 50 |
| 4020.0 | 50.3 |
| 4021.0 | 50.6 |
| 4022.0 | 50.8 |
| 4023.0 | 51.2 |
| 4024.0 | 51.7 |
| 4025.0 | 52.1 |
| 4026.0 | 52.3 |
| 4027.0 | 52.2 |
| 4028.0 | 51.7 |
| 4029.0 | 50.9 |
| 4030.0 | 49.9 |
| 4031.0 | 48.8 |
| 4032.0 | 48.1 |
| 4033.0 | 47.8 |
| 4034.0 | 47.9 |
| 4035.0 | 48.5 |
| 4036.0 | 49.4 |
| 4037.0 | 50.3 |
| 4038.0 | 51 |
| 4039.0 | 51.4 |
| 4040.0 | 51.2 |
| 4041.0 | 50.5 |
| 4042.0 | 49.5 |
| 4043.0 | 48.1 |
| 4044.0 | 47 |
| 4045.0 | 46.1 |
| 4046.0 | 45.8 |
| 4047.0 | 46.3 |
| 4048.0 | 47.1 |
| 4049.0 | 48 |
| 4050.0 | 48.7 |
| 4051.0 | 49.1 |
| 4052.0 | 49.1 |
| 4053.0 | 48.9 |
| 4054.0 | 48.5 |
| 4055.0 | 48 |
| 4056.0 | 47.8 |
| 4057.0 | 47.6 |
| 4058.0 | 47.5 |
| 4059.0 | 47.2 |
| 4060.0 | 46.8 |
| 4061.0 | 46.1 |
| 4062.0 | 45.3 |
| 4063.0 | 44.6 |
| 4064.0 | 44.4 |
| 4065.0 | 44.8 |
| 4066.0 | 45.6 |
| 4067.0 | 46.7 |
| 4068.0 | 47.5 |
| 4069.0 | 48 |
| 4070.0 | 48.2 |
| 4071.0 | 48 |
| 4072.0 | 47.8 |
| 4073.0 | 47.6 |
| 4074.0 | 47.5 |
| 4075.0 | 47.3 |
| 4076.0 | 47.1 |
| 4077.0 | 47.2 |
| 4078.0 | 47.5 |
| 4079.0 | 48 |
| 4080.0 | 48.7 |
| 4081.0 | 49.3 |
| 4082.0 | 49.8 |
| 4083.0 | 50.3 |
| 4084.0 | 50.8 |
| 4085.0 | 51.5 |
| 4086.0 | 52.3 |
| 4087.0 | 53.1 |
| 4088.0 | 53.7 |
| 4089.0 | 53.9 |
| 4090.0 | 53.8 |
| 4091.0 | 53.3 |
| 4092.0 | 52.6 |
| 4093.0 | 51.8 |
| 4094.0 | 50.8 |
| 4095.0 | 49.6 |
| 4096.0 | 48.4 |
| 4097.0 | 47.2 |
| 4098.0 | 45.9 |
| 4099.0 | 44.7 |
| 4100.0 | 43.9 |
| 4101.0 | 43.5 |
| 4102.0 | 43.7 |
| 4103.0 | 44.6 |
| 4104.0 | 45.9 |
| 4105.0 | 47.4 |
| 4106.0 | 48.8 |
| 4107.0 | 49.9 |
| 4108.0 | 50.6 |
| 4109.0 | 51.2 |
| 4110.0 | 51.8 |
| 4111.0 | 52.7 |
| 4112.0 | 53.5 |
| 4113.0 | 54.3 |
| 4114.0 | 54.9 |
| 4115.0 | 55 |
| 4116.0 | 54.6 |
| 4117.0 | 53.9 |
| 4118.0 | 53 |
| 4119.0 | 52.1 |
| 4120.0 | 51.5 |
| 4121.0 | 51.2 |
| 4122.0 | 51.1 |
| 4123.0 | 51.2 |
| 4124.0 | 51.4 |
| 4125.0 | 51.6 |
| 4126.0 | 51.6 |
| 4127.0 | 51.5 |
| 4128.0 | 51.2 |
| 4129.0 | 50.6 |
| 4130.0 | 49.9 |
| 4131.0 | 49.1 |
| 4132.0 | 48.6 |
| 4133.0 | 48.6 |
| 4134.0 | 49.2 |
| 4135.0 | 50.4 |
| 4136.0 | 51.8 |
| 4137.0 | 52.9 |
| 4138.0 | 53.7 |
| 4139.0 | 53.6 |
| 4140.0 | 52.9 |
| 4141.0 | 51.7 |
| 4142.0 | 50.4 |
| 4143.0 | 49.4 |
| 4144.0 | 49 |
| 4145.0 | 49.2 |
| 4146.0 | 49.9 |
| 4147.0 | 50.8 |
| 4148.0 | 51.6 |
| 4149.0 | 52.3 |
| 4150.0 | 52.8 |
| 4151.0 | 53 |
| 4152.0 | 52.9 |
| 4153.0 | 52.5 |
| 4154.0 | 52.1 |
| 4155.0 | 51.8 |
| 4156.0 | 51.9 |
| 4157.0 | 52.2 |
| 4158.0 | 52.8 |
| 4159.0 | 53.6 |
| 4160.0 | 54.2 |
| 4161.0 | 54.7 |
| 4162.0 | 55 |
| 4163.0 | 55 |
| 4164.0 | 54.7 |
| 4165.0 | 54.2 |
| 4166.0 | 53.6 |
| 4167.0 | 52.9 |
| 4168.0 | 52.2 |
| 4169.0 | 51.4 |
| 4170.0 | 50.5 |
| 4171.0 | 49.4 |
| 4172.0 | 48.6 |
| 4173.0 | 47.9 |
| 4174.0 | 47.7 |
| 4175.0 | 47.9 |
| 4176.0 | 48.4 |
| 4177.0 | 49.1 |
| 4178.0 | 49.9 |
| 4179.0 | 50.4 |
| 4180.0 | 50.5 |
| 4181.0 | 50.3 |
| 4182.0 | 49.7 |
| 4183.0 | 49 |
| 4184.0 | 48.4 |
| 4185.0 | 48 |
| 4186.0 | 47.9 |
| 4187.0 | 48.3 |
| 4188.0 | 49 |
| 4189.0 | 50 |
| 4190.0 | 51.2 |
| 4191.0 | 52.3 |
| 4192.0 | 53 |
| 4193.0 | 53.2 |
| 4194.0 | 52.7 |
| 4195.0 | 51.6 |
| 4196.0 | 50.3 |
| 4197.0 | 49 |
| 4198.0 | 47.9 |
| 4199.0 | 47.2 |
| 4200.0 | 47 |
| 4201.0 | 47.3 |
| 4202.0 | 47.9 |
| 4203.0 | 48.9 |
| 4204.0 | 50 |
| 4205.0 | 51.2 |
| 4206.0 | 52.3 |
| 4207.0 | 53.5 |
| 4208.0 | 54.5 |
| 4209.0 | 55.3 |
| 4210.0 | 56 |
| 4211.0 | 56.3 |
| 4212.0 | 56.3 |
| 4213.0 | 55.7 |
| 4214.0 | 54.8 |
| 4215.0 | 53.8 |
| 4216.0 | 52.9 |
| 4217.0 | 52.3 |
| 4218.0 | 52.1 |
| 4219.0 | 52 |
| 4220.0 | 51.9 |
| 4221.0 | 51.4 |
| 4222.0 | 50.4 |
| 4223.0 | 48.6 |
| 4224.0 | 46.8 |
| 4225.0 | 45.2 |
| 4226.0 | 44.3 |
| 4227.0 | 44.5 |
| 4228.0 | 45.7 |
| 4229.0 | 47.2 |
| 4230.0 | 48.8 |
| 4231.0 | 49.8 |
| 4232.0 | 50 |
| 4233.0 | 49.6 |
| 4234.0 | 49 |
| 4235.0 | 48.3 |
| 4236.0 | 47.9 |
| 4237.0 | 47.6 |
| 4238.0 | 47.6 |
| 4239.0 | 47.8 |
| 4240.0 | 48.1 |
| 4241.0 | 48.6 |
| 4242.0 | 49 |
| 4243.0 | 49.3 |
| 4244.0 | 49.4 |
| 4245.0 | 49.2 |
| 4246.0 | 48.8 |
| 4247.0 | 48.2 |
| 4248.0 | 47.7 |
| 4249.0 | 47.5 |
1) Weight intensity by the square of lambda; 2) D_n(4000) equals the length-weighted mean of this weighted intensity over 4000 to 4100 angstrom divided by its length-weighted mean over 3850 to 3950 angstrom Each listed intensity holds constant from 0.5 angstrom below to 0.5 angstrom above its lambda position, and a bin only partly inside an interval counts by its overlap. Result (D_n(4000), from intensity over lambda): 1.74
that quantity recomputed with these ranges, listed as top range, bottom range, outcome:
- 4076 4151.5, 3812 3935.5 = 1.91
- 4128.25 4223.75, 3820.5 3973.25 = 2.02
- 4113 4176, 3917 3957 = 2.12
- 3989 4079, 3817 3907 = 1.75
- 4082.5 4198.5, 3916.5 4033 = 1.51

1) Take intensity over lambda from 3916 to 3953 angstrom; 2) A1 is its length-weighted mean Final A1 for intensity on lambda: 26.1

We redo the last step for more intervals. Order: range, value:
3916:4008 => 32.8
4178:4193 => 50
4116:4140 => 51.4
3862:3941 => 30.3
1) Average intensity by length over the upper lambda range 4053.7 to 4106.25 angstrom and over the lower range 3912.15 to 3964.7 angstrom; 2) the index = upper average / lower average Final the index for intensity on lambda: 1.7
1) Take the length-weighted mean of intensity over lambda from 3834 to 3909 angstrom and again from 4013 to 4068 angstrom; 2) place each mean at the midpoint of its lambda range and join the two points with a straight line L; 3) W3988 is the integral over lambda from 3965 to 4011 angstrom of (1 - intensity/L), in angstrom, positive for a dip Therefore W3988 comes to 4.5 angstrom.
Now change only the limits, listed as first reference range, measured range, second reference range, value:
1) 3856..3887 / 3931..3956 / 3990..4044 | 8.9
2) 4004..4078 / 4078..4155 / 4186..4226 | -1.5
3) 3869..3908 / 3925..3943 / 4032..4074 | 9.0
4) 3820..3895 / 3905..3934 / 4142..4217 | 3.1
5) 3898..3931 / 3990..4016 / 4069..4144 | -4.4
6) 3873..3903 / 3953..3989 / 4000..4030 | 9.7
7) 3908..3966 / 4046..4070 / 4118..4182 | -3.2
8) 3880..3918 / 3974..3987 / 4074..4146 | 0.3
